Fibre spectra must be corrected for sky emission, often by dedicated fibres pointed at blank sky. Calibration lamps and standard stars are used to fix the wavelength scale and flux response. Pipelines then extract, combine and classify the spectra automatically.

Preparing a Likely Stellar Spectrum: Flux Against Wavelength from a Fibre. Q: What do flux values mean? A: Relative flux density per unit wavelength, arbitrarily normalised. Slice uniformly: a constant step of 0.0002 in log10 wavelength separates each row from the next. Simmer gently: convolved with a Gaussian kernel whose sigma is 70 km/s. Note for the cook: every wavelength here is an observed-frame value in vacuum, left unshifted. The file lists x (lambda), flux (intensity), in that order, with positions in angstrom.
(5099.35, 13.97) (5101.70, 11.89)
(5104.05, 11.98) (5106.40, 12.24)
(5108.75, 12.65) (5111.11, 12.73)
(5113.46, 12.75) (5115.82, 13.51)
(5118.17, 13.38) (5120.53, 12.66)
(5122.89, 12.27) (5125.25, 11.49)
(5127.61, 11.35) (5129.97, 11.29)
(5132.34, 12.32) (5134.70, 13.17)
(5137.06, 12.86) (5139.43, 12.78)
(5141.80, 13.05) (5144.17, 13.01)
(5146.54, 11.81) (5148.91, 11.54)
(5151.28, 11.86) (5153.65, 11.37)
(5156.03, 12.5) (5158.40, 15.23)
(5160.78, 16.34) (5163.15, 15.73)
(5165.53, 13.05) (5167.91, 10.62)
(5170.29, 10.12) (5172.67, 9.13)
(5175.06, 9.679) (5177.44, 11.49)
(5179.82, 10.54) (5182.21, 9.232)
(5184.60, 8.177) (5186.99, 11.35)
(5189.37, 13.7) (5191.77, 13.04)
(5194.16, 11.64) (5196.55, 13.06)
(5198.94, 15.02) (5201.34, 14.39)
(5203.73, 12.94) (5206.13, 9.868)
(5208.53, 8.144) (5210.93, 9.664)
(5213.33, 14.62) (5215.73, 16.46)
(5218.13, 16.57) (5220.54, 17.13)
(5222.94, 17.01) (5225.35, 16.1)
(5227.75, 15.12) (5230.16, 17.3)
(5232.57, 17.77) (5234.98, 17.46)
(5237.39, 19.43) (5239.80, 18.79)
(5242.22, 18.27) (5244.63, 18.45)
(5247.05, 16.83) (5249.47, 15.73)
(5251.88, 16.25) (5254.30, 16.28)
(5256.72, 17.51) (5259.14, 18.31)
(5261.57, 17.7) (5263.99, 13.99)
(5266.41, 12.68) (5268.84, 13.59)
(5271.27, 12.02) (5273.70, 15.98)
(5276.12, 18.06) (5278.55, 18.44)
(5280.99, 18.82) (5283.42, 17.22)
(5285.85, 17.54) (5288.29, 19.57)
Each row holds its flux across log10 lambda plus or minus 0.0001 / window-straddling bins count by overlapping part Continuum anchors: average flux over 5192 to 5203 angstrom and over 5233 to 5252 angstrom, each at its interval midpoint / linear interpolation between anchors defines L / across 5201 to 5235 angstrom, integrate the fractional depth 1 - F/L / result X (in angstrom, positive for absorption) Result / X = 1.9 angstrom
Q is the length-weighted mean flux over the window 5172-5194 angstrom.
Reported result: 10.8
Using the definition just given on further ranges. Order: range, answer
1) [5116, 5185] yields 12.1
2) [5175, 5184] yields 10.2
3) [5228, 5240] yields 17.9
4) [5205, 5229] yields 14.1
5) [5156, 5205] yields 12.2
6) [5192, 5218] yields 12.8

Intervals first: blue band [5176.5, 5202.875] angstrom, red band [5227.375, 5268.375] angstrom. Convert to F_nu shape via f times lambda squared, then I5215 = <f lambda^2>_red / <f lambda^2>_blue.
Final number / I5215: 1.4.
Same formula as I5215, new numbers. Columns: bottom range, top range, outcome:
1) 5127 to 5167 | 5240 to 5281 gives 1.33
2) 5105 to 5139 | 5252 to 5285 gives 1.38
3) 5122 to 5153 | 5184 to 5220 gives 1.07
